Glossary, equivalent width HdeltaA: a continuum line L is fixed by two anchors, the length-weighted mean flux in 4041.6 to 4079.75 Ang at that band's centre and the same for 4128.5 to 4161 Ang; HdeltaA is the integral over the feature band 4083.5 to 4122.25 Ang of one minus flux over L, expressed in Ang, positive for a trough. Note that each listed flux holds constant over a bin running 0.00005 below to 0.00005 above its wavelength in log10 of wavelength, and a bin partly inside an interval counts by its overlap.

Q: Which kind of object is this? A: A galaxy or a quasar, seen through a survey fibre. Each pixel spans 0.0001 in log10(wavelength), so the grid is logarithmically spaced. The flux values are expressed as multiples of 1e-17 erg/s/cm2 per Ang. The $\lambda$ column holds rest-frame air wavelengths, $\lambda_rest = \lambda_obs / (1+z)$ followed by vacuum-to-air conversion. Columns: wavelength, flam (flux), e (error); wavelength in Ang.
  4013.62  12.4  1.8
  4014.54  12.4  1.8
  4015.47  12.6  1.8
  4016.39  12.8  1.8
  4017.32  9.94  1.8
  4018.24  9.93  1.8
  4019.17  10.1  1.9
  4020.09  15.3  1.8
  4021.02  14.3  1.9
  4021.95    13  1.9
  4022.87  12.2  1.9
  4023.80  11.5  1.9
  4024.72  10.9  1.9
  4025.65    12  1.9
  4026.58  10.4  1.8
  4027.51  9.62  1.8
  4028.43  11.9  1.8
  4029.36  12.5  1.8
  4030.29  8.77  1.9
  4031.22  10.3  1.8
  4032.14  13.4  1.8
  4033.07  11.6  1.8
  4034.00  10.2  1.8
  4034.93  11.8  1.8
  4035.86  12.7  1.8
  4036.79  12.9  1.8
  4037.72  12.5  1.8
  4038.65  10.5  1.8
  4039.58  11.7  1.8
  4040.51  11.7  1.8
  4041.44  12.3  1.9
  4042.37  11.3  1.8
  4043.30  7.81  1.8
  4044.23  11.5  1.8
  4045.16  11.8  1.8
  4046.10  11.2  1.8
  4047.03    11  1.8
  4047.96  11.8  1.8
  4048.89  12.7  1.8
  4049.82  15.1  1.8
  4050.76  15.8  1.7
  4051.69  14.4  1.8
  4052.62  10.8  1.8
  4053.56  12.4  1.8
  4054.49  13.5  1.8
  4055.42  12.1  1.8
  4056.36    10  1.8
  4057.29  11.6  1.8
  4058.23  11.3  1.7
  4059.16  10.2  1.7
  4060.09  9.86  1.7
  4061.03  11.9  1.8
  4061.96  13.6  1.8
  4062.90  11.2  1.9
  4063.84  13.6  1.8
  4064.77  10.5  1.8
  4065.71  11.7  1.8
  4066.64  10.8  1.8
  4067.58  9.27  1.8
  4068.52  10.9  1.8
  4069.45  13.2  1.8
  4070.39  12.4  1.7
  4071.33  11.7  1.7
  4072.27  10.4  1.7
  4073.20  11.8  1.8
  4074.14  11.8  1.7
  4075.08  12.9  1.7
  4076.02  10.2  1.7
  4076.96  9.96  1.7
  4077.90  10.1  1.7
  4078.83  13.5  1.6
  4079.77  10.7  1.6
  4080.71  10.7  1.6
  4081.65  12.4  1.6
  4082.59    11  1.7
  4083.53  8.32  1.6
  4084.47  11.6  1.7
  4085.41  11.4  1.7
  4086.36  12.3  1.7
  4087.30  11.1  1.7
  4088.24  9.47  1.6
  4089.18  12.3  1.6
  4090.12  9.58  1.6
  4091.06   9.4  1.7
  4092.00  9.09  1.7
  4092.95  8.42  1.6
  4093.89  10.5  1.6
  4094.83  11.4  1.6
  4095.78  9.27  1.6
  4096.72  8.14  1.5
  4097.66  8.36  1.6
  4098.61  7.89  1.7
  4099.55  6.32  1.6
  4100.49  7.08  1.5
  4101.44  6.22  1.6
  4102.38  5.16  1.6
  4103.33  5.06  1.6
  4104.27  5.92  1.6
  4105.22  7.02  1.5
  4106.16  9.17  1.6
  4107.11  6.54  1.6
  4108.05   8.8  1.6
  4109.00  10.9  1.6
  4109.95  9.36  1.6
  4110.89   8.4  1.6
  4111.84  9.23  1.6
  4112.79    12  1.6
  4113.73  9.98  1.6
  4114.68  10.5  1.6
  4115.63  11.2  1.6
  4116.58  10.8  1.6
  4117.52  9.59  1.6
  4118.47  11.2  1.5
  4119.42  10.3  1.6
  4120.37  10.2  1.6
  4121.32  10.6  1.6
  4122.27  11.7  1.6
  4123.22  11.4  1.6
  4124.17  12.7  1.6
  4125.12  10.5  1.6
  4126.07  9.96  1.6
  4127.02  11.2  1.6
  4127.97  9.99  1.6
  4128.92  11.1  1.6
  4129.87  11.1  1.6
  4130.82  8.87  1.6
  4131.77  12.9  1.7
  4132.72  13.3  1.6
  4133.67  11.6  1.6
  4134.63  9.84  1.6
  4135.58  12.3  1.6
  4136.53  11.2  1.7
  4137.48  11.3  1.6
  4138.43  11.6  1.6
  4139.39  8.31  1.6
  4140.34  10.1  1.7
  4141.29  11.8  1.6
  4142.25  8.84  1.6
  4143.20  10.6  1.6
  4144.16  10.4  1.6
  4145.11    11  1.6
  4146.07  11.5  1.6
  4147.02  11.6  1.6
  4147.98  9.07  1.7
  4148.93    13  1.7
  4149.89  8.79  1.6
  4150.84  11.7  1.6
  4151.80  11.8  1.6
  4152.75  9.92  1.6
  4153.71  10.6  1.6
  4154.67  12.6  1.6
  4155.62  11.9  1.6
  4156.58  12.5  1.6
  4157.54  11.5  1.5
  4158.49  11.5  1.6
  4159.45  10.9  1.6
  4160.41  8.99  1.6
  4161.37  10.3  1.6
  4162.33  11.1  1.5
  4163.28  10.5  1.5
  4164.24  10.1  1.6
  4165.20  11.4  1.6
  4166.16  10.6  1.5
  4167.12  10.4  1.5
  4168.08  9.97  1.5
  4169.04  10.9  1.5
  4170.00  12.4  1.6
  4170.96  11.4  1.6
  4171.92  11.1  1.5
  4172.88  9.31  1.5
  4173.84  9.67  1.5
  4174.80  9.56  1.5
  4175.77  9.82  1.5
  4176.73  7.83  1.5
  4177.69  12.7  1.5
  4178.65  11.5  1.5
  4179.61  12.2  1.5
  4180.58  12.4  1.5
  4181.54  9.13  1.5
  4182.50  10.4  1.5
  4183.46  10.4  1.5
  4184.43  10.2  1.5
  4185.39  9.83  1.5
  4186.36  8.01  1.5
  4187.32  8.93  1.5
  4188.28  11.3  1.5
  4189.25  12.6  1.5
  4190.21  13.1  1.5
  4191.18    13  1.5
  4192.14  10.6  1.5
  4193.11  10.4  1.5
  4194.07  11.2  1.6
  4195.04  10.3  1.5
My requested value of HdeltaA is 6.93 Ang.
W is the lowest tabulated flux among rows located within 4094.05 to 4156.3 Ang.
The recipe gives 5.06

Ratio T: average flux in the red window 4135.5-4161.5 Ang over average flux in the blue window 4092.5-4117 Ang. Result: 1.3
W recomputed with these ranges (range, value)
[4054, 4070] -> 9.27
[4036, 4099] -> 7.81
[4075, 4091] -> 8.32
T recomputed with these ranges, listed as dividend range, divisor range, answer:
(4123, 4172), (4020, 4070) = 0.93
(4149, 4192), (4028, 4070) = 0.92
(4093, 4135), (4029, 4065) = 0.81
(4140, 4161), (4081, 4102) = 1.14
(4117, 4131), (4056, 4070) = 0.95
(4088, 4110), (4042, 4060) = 0.70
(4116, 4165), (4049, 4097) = 0.97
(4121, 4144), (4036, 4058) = 0.91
